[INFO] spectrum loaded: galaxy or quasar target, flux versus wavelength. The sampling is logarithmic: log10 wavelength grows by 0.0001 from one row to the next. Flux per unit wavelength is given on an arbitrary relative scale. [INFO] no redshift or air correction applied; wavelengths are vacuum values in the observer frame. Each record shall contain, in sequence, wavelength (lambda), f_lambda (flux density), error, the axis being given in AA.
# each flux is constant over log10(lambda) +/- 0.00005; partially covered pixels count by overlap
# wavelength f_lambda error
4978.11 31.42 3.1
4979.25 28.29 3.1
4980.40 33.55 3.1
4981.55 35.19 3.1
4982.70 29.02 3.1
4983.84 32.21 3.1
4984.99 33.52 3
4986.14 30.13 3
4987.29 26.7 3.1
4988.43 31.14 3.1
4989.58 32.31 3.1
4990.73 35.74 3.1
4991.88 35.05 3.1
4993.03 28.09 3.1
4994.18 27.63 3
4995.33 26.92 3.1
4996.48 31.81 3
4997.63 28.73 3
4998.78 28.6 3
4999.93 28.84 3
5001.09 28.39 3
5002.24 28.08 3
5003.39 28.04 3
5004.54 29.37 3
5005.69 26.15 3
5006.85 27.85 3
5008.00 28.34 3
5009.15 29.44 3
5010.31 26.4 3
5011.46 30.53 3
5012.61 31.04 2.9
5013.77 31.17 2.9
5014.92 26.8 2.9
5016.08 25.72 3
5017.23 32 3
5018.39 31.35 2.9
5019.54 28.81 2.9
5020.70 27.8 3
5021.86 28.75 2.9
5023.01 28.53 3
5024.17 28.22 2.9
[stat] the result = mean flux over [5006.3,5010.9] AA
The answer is 28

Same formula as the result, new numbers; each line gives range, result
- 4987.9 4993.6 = 32.5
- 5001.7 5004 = 28.1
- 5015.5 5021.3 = 29.1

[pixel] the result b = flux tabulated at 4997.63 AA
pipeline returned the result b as 28.73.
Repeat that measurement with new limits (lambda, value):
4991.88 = 35.05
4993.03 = 28.09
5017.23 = 32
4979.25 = 28.29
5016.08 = 25.72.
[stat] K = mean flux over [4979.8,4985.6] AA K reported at 32.6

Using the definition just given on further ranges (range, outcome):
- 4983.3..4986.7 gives 31.9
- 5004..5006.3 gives 27.7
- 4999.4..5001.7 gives 28.5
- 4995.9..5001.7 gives 29.2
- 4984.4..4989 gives 30.4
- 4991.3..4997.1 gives 29.9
